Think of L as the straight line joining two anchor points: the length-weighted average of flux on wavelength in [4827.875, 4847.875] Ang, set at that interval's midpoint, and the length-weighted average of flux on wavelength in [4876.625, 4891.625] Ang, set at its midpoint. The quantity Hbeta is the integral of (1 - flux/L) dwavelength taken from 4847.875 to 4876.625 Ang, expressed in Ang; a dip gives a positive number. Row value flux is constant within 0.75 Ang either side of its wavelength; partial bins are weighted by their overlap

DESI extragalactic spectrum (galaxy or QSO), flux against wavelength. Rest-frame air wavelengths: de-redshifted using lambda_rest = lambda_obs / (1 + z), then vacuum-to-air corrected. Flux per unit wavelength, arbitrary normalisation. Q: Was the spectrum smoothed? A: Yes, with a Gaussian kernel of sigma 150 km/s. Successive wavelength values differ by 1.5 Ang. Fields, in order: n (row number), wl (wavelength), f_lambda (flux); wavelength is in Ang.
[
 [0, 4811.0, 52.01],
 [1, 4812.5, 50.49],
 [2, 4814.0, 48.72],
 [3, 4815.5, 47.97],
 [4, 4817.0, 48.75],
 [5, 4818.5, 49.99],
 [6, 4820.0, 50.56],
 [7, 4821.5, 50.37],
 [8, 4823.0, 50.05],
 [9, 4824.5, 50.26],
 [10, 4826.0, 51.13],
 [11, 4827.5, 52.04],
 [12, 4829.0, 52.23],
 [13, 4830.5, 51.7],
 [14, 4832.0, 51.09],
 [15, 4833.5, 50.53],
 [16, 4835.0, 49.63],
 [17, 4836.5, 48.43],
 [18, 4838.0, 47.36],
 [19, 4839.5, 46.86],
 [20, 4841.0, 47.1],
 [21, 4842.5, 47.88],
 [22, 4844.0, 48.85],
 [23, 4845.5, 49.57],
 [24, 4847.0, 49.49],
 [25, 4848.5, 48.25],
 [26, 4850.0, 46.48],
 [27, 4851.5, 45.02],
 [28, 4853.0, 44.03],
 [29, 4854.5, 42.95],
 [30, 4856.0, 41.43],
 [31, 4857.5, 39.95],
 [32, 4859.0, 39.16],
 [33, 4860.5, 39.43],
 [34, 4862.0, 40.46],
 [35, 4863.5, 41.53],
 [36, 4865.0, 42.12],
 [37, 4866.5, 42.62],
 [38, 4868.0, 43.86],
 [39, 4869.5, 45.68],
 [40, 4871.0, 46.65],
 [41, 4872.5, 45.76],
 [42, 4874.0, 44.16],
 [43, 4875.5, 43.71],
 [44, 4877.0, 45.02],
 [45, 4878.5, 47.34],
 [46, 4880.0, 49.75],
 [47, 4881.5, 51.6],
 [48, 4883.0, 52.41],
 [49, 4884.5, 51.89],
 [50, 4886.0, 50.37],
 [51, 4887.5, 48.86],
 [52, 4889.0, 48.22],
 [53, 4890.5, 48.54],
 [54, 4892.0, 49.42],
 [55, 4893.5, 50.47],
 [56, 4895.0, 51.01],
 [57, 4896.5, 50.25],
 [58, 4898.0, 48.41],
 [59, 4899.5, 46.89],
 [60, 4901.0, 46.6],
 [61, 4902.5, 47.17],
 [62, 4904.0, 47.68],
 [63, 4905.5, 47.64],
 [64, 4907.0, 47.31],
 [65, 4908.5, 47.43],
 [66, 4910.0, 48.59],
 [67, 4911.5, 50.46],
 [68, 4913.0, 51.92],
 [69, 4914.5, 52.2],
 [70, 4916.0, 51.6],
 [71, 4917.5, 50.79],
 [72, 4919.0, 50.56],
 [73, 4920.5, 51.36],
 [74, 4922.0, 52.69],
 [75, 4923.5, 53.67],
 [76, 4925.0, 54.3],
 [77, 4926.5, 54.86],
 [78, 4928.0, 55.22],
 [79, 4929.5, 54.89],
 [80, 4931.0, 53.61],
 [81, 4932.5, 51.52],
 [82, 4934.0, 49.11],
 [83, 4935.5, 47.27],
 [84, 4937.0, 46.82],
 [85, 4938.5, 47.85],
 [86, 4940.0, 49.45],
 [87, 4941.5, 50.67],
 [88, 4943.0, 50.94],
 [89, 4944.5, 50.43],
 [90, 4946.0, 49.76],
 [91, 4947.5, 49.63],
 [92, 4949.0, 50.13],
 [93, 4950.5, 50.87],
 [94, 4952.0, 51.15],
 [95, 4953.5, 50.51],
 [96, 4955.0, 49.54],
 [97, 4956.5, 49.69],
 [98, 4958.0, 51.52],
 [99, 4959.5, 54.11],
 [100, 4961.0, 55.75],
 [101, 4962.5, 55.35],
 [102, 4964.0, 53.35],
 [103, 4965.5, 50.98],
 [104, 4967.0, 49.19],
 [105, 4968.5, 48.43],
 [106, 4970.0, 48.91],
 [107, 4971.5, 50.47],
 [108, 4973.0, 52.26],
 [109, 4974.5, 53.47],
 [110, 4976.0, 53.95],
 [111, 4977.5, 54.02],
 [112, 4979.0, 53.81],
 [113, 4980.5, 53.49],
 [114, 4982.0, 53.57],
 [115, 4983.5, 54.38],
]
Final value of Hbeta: 3.5 Ang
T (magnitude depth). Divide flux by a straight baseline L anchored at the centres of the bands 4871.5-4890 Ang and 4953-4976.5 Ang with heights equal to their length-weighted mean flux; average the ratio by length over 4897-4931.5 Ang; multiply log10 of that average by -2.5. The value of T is -0.02 mag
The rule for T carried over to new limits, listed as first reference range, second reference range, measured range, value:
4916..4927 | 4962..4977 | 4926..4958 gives 0.031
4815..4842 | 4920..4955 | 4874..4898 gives 0.031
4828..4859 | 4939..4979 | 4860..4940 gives 0.013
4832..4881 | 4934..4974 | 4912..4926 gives -0.073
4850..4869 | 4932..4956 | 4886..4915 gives -0.072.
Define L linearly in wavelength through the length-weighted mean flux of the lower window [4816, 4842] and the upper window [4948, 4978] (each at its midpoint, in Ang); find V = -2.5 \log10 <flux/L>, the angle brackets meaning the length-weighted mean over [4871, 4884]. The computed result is 0.066 mag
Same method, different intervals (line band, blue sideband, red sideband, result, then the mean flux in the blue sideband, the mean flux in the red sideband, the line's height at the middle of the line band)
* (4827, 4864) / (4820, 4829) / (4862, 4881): 0.04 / 50.9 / 44.8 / 48.1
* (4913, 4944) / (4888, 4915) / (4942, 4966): -0.03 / 48.9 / 51.5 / 50.2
